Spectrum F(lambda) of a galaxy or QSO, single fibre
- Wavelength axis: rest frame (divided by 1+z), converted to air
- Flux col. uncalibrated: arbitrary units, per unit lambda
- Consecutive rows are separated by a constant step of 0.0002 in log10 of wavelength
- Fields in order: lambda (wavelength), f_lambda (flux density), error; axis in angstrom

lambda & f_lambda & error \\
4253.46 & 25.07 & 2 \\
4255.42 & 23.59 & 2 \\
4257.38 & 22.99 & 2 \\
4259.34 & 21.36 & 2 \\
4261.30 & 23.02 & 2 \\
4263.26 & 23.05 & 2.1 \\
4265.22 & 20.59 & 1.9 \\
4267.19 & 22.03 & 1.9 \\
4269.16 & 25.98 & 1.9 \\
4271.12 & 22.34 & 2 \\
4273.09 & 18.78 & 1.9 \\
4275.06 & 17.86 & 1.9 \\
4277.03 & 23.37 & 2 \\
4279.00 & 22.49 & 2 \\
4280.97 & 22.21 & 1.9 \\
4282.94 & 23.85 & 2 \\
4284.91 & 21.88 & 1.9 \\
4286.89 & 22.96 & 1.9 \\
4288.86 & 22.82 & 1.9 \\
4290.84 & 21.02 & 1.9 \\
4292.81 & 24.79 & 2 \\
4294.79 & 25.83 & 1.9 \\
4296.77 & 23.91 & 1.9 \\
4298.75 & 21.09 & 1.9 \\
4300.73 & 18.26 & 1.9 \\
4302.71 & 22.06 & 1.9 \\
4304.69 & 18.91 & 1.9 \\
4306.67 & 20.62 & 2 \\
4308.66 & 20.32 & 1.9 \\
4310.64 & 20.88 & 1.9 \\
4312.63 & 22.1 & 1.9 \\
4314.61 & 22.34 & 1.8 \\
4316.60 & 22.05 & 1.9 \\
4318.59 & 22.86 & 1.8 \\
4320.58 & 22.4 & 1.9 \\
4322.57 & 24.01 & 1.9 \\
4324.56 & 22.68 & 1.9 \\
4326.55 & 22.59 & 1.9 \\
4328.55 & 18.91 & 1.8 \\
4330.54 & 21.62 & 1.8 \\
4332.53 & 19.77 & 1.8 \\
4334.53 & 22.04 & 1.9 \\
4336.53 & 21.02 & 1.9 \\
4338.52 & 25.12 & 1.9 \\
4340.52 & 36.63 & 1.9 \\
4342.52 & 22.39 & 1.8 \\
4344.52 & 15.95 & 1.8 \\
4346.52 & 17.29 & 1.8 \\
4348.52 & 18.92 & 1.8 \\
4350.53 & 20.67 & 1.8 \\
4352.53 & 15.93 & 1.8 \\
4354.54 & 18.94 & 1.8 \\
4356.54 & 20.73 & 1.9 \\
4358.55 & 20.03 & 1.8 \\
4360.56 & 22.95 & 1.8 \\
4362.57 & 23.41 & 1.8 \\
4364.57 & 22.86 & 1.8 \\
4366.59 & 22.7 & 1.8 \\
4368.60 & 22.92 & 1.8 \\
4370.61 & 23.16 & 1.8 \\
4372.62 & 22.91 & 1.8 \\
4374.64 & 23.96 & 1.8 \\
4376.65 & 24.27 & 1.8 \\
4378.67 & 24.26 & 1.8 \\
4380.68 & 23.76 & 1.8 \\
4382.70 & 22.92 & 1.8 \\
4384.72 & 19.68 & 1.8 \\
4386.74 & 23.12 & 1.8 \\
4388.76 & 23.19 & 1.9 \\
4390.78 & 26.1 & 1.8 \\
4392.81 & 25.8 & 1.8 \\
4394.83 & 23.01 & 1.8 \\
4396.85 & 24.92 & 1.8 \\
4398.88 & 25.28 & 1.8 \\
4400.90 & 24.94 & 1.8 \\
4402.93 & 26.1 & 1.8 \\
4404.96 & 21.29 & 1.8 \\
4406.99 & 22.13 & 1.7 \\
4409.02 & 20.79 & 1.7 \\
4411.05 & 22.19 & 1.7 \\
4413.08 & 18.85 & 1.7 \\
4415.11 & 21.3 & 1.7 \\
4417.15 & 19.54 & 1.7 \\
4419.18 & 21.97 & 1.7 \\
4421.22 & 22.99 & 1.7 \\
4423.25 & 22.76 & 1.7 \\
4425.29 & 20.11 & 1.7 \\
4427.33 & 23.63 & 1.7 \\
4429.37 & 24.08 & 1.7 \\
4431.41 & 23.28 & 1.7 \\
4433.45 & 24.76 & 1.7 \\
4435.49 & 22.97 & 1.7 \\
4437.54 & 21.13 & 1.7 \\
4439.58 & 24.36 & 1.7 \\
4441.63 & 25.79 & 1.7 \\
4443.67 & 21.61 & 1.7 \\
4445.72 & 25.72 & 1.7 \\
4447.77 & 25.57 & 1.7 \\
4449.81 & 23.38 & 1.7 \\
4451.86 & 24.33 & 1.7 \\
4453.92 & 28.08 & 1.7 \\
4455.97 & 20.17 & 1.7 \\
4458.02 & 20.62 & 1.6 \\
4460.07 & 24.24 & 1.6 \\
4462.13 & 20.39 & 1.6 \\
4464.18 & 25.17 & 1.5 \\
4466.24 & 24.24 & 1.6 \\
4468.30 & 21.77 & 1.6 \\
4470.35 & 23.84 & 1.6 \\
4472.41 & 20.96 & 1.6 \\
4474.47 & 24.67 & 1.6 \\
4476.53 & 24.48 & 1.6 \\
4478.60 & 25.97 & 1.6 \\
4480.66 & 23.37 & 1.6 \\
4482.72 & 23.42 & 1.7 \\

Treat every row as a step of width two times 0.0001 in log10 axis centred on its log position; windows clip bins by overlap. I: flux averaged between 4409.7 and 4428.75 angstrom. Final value 21.5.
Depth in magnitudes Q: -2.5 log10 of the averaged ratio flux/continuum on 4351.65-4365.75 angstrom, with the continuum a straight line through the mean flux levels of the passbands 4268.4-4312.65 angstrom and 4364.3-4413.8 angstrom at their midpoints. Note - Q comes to 0.11 mag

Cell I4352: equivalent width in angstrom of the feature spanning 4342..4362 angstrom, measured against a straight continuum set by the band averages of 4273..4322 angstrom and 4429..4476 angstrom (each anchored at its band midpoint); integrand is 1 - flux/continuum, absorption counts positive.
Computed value 2.7 angstrom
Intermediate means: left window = 21.9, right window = 23.5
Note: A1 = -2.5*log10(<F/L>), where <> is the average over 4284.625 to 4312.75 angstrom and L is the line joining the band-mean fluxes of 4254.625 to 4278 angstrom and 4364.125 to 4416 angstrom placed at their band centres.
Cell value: 0.03 mag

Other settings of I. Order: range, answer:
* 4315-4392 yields 22.2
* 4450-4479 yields 23.4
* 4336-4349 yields 22.7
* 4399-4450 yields 22.9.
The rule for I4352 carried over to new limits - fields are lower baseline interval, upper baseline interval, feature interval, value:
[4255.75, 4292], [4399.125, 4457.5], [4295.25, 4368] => 3.00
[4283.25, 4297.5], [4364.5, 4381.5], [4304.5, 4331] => 1.92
